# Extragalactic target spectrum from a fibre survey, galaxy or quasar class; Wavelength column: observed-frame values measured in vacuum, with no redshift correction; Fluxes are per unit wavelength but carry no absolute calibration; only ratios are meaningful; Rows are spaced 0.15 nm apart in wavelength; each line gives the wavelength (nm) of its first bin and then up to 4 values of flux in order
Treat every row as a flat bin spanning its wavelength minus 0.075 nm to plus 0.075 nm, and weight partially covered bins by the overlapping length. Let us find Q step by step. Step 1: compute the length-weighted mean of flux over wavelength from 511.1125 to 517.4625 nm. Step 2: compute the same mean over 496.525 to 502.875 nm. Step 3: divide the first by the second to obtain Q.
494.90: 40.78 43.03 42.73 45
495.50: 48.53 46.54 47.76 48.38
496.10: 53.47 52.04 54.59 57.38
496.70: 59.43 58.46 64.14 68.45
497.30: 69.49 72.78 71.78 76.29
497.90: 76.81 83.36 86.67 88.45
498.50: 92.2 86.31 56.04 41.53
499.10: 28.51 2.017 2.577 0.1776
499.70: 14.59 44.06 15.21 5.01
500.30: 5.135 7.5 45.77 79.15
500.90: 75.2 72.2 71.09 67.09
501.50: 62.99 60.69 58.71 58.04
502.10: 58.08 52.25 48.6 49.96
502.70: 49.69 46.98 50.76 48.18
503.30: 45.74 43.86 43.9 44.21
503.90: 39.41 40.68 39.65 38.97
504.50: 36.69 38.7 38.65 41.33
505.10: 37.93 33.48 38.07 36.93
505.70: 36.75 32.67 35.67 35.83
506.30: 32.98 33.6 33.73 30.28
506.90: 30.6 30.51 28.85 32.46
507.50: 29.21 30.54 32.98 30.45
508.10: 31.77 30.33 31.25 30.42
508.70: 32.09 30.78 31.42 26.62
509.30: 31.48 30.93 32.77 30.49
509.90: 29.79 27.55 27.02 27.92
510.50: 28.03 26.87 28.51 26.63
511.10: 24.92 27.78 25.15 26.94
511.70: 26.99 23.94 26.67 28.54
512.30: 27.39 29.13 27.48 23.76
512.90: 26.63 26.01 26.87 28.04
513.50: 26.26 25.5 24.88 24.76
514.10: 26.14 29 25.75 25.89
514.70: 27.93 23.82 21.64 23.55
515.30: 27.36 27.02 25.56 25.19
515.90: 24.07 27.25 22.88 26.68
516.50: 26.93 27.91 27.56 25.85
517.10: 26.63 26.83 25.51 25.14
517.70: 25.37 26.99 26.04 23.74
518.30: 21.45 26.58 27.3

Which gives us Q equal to 0.49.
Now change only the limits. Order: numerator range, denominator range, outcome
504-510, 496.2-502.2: 0.62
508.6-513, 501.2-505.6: 0.60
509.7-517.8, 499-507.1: 0.66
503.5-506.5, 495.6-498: 0.62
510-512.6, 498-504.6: 0.57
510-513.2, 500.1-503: 0.52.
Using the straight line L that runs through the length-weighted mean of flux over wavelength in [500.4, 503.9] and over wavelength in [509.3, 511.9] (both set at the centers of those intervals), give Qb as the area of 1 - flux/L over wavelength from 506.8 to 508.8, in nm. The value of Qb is 0.31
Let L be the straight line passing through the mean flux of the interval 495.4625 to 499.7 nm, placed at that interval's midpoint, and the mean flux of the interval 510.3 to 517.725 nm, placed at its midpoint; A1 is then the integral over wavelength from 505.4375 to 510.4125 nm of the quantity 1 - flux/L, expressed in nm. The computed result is 0.78 nm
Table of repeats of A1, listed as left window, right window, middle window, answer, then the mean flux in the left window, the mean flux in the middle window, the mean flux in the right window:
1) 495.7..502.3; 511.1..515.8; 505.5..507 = 0.226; 53.4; 33.8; 26.2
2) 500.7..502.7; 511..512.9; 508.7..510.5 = 0.255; 61.9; 29.7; 26.6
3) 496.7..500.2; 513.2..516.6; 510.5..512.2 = 0.266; 52.9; 26.7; 25.8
